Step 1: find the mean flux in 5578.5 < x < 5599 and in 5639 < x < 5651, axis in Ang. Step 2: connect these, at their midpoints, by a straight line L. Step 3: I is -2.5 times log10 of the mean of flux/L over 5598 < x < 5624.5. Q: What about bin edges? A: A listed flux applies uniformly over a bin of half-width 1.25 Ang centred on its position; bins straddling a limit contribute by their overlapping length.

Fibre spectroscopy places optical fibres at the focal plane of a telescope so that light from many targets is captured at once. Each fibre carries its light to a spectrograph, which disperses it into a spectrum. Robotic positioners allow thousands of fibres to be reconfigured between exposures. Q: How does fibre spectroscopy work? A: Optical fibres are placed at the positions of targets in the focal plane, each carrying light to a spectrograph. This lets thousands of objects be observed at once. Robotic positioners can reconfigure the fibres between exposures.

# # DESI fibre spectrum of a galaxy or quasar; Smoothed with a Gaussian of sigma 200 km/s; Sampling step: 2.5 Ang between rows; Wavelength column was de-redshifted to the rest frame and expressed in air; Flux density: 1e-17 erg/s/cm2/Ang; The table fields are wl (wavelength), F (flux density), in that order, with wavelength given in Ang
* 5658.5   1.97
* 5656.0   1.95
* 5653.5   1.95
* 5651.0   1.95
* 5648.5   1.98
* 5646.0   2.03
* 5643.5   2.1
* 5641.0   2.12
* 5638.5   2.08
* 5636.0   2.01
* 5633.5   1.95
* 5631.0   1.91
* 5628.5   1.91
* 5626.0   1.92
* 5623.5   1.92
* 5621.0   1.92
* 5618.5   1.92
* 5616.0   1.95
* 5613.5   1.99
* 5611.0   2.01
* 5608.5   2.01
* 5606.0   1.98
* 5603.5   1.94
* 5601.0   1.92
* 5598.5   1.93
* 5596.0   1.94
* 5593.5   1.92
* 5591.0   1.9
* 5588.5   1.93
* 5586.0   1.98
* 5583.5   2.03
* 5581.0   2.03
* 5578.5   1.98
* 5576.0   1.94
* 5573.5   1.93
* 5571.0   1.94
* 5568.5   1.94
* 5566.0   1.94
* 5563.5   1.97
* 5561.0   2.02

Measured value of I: 0.02 mag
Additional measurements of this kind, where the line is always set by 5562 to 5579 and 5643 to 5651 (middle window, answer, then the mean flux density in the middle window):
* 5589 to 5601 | 0.03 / 1.92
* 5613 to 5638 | 0.03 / 1.94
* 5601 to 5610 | 0.01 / 1.97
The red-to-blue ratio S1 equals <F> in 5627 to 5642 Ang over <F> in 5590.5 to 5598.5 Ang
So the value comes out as 1.04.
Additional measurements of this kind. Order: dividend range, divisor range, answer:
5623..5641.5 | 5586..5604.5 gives 1.02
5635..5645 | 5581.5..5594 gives 1.06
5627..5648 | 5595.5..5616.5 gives 1.02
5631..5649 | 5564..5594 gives 1.04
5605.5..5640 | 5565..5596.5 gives 1.00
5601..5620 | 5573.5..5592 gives 1.00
